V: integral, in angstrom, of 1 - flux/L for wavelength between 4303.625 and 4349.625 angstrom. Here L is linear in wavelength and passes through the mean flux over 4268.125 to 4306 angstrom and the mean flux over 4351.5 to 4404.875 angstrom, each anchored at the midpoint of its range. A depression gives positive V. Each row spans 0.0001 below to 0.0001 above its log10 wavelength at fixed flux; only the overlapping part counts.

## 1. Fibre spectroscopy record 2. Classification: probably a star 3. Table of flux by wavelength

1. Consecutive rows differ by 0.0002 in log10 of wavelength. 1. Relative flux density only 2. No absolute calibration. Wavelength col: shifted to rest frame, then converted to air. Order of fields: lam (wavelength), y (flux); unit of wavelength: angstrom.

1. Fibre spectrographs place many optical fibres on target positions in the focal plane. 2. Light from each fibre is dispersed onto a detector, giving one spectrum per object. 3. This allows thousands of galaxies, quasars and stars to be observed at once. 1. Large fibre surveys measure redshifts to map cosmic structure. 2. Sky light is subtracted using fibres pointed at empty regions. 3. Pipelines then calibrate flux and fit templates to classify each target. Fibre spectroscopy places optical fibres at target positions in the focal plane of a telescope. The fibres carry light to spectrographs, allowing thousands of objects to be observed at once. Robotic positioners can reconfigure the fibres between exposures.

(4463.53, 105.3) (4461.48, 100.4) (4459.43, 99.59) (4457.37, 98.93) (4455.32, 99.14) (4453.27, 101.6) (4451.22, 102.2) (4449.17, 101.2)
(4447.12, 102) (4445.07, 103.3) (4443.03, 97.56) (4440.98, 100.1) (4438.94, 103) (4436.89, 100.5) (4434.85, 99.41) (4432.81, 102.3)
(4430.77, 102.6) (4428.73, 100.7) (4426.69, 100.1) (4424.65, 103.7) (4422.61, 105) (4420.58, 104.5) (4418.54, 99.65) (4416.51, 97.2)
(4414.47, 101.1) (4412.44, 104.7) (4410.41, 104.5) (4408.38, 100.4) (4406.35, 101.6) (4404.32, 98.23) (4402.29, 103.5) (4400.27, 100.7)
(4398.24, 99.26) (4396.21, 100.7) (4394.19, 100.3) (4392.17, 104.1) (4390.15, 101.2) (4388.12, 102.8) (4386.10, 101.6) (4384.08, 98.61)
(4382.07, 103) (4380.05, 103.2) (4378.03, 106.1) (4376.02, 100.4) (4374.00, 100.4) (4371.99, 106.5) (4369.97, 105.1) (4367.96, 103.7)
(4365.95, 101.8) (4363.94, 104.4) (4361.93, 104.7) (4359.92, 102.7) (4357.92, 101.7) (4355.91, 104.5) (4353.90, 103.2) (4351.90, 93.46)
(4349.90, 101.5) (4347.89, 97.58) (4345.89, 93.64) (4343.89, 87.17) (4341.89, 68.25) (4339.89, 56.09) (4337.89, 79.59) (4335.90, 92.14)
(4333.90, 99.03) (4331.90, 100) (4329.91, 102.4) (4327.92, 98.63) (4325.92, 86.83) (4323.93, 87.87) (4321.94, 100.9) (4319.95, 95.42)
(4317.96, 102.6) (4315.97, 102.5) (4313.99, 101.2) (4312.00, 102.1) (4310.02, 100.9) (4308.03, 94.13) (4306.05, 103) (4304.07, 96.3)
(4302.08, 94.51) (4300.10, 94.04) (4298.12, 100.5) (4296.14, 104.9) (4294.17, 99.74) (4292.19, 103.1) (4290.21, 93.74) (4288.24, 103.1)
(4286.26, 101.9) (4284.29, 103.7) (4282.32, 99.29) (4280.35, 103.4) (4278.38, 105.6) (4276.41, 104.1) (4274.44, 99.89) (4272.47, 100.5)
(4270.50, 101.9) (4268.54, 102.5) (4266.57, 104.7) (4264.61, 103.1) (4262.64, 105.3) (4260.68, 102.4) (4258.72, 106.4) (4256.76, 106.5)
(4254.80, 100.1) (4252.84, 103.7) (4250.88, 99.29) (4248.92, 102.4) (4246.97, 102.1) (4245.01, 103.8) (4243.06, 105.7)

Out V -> 3.6 angstrom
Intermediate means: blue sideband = 101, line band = 93.5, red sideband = 102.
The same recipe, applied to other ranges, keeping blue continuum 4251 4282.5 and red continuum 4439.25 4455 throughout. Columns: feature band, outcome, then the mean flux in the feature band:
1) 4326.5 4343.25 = 2.5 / 87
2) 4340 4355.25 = 1.8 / 90.3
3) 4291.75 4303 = 0.4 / 99.4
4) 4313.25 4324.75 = 0.4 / 98.6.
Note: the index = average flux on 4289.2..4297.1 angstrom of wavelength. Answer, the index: 100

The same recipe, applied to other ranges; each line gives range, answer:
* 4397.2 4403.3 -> 101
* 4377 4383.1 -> 104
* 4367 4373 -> 105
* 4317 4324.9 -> 96.7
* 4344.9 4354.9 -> 97.9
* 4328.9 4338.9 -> 94.6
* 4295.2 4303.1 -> 98.3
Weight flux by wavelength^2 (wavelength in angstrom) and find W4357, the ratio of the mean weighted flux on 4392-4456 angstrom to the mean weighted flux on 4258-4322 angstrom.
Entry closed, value 1.1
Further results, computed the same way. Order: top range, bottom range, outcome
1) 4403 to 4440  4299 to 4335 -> 1.09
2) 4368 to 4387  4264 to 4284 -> 1.05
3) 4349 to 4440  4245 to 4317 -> 1.06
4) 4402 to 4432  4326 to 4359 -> 1.14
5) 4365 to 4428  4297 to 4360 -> 1.11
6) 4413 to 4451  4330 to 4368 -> 1.11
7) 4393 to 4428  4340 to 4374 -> 1.06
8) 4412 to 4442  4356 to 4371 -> 1.01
